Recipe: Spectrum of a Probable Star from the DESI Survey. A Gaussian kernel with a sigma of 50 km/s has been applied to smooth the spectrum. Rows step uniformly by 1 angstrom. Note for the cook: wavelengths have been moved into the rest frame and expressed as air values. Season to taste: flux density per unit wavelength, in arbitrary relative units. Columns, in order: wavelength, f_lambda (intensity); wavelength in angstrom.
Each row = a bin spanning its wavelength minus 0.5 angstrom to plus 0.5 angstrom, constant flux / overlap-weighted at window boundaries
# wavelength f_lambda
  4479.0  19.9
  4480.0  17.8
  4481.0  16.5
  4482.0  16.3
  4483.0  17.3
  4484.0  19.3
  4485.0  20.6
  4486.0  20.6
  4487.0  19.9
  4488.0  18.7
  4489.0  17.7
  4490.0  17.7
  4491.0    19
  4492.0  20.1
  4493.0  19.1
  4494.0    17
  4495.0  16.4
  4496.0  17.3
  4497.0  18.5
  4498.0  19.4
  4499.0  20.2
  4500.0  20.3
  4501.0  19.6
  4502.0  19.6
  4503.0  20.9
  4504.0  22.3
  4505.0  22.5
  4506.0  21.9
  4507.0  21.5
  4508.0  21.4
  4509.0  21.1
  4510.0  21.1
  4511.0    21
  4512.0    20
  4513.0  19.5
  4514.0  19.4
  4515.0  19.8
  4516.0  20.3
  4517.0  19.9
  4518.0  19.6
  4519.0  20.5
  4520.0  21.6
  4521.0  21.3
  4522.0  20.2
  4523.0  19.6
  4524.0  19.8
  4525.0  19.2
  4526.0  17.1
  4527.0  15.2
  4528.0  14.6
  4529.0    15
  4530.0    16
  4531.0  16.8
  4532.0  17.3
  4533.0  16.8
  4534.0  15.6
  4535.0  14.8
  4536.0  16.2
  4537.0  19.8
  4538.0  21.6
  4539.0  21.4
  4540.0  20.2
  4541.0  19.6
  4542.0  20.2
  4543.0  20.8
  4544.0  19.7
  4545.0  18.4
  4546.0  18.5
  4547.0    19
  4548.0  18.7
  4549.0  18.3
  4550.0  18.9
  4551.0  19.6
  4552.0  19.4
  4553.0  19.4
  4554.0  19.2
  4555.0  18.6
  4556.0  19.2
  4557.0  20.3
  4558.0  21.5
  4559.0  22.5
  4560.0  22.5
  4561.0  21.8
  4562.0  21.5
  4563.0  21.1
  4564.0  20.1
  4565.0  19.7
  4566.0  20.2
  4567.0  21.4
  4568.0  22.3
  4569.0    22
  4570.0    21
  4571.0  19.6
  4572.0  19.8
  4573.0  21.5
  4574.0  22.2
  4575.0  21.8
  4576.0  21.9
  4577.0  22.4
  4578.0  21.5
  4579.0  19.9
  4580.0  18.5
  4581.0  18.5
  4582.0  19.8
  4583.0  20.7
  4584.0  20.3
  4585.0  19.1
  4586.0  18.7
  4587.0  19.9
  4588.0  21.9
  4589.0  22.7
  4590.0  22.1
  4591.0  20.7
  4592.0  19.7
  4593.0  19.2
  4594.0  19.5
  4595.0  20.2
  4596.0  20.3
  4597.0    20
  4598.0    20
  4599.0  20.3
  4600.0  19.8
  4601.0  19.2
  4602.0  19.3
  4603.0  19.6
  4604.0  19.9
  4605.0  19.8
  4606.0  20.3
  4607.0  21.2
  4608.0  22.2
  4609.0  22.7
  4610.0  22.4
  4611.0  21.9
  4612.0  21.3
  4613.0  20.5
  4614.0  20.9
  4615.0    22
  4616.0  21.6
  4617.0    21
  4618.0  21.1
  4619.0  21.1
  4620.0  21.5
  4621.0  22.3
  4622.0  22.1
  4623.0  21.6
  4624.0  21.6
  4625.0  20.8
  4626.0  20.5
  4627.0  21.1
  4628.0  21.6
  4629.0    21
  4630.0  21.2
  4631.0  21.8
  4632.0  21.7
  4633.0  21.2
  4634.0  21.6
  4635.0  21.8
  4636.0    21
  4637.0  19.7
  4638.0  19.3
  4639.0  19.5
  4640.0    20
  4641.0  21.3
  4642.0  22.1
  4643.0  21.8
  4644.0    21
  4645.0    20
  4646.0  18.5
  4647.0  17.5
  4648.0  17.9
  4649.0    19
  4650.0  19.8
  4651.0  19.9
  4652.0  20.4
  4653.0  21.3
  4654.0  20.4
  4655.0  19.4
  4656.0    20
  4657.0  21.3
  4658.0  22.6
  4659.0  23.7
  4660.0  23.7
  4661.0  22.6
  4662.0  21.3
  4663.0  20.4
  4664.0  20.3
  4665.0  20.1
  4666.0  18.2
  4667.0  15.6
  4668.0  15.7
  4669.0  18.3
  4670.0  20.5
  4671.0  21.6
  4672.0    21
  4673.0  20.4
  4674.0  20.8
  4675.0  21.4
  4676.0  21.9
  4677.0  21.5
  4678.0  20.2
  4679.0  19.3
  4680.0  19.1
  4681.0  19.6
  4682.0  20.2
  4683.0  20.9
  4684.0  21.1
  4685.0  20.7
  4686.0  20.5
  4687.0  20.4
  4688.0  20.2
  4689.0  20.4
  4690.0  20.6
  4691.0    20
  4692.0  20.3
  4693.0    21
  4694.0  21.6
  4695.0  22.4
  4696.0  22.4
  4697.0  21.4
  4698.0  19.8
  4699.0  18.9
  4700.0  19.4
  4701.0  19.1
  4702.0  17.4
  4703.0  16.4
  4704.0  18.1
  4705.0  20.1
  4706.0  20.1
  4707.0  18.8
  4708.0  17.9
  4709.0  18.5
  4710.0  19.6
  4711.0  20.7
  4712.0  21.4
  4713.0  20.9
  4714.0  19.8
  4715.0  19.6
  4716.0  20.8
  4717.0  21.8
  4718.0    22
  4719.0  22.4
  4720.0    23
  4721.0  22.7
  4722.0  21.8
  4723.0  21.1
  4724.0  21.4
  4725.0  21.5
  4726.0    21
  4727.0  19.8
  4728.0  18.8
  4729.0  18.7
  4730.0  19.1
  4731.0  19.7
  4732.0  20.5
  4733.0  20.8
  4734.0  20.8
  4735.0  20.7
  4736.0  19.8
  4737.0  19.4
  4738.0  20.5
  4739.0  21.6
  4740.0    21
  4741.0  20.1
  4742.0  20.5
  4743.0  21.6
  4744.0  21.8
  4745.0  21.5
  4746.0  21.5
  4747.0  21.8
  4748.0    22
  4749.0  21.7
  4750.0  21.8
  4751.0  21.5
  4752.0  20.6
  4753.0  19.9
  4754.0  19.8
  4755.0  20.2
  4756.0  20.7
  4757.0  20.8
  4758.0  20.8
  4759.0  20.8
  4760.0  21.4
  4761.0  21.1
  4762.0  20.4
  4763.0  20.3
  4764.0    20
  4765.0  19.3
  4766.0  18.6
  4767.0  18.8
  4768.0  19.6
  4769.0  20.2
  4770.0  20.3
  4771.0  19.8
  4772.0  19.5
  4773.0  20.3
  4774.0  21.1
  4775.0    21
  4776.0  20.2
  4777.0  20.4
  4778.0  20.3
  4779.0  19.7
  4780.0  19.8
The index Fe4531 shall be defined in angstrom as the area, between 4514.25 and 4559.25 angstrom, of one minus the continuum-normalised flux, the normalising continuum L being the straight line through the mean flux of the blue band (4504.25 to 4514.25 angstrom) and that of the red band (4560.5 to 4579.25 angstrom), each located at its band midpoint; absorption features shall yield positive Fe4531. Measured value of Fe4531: 4.6 angstrom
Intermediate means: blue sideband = 21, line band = 18.9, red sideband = 21.2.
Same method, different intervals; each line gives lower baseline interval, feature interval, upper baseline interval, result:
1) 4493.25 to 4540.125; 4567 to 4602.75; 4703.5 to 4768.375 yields -1.6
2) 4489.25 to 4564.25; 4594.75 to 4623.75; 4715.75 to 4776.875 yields -1.5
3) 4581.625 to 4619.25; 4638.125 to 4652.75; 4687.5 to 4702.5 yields 0.4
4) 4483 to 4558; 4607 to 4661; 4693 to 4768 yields -3.1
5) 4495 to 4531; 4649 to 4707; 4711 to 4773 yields 0.3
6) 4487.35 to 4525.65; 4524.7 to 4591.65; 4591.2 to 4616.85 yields 1.9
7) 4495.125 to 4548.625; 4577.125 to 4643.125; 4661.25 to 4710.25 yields -3.8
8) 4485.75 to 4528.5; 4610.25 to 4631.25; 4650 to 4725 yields -1.3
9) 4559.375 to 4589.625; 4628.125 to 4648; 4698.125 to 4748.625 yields 0.0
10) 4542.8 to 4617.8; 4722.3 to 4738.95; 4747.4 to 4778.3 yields 0.1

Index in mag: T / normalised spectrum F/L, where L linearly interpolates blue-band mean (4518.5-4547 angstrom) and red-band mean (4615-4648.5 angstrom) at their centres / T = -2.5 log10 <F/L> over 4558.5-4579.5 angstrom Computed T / -0.102 mag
